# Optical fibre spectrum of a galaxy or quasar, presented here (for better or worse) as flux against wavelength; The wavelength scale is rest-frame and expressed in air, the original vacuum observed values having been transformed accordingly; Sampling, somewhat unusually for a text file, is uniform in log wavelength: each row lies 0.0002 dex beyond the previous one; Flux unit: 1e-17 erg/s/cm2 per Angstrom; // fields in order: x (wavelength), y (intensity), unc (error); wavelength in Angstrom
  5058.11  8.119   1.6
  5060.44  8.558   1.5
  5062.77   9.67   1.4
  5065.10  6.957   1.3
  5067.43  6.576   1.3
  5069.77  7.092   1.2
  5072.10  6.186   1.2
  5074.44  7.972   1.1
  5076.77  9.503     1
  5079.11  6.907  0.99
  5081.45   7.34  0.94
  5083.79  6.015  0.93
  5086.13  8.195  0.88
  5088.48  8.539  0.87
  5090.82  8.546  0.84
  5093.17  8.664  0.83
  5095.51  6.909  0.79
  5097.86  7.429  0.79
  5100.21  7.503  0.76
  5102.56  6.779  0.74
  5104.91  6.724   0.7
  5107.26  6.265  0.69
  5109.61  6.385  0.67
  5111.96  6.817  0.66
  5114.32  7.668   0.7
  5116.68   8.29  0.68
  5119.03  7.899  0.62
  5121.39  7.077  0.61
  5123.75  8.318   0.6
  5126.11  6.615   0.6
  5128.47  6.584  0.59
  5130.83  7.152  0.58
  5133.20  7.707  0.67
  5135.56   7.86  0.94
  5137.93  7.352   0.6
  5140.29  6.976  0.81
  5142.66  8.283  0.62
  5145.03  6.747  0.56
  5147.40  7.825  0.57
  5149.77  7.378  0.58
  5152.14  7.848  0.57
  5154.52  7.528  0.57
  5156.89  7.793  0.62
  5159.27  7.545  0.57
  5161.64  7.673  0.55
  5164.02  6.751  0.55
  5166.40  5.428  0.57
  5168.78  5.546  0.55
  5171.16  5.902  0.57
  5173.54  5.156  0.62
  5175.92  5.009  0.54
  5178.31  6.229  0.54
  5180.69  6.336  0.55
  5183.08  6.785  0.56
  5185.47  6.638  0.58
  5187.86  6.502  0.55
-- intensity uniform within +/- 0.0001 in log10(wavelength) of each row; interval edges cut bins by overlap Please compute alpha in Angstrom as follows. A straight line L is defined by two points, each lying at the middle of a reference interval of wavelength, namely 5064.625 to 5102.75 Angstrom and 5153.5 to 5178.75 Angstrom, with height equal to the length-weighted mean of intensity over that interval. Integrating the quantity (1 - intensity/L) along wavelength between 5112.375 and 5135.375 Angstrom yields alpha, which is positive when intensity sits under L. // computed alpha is -1.65 Angstrom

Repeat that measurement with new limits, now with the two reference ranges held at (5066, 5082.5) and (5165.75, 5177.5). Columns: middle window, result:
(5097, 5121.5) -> -1.9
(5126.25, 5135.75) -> -1.5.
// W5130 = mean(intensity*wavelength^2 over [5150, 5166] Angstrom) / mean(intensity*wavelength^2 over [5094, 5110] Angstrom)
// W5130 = 1.09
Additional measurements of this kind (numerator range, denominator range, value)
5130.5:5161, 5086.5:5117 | 1.04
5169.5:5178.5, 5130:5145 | 0.74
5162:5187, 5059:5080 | 0.81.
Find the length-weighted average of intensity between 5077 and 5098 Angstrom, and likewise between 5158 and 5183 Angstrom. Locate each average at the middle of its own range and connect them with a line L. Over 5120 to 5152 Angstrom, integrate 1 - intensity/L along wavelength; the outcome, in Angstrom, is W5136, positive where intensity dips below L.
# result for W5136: -2.7 Angstrom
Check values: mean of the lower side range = 7.71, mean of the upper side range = 6.19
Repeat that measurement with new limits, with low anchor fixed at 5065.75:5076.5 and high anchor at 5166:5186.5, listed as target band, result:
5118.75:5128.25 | -1.2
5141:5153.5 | -2.7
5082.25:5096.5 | -1.8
